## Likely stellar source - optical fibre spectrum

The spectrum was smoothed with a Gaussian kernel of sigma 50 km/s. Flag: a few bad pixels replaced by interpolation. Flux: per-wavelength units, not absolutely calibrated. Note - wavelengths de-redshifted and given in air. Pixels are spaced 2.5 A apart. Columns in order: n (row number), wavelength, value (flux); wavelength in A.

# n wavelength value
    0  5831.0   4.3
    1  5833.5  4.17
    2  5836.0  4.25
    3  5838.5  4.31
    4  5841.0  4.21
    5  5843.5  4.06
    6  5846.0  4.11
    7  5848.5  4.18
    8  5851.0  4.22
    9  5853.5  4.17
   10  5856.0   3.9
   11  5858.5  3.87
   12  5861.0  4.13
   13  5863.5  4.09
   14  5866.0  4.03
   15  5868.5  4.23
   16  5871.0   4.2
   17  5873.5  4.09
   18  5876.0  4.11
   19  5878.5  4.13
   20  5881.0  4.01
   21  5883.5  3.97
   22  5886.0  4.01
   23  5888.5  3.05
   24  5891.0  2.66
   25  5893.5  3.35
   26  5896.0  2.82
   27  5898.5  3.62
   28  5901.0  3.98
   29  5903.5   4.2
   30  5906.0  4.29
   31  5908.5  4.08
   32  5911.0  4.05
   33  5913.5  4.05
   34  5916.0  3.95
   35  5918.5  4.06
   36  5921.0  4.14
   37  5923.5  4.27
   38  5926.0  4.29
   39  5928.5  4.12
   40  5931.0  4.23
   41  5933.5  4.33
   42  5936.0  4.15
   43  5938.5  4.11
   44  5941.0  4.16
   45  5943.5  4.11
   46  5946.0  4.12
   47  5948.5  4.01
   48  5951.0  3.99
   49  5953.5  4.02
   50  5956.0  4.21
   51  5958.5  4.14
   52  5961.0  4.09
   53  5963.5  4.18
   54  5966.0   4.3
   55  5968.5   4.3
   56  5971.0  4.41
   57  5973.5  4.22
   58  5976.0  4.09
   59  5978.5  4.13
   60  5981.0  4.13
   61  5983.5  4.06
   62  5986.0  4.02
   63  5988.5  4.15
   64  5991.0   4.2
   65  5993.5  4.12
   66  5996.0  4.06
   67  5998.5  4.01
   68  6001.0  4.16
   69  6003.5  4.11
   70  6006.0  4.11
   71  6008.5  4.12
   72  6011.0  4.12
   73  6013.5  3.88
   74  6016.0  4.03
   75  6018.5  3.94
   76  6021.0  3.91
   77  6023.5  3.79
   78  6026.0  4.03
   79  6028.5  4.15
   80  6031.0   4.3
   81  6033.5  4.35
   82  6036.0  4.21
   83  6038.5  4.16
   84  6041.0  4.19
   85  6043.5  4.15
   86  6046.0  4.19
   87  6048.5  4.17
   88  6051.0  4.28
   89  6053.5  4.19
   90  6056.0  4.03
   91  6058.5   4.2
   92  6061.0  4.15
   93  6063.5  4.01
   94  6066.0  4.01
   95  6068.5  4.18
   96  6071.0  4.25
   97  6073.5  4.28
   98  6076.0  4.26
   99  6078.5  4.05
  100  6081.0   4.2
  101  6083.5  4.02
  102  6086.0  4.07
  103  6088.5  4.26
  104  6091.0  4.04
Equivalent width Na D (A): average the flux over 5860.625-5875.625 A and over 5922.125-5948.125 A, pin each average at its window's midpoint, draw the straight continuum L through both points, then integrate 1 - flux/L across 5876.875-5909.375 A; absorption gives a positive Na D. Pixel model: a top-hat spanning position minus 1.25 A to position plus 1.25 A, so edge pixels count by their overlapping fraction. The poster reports 3.47 A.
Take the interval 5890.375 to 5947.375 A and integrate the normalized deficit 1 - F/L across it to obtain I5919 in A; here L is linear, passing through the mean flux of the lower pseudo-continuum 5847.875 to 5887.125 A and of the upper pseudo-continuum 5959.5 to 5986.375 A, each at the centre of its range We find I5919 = 2.1 A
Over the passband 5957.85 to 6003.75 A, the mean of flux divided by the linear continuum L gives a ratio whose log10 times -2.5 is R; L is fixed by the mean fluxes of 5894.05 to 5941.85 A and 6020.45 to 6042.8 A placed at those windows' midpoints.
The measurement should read -0.02 mag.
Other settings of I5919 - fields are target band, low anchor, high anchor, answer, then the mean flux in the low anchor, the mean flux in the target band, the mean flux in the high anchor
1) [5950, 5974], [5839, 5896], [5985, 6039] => -0.9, 3.92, 4.19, 4.09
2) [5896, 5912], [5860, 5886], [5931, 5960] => 0.7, 4.09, 3.94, 4.13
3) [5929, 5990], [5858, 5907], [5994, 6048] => -2.6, 3.84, 4.15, 4.1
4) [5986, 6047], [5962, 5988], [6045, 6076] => 1.1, 4.18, 4.1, 4.17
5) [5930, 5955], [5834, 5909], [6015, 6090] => -0.6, 3.95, 4.12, 4.13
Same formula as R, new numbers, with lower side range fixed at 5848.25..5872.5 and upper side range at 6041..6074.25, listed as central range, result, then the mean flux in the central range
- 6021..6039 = 0.01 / 4.12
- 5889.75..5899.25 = 0.31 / 3.09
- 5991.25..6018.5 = 0.02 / 4.07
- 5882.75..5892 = 0.20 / 3.41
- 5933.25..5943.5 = -0.01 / 4.16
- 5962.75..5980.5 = -0.03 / 4.23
